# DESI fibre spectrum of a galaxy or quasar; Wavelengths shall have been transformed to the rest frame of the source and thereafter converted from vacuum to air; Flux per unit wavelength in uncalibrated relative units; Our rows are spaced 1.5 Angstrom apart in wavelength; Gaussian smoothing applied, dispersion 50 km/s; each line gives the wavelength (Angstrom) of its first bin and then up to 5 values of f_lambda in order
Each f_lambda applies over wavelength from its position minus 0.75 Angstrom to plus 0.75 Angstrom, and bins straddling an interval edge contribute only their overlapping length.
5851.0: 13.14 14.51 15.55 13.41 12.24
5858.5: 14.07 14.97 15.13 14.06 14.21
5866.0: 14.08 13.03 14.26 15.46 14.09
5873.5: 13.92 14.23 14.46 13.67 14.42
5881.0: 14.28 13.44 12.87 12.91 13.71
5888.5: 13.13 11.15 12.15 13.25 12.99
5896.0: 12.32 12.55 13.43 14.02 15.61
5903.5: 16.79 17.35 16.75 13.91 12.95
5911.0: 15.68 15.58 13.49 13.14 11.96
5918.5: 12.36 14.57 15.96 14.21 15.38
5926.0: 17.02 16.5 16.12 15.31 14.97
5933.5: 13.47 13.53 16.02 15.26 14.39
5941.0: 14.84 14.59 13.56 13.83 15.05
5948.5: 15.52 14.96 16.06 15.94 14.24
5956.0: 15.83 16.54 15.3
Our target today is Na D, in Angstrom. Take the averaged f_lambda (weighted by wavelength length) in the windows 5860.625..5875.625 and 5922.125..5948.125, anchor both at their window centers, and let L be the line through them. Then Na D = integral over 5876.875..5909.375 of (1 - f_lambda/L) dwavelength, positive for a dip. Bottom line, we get 1.5 Angstrom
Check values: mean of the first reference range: 14.3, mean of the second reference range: 15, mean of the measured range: 13.8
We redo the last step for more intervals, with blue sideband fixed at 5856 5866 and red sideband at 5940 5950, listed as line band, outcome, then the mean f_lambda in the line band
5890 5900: 1.1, 12.7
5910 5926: 0.1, 14.3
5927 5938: -0.4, 15.1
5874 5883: 0.1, 14.1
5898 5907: -0.8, 15.5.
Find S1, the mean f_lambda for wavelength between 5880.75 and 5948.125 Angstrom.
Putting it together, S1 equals 14.3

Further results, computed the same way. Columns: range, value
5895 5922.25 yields 14.3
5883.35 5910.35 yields 13.8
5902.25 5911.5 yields 15.6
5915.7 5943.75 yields 14.7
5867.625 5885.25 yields 14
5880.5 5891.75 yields 13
